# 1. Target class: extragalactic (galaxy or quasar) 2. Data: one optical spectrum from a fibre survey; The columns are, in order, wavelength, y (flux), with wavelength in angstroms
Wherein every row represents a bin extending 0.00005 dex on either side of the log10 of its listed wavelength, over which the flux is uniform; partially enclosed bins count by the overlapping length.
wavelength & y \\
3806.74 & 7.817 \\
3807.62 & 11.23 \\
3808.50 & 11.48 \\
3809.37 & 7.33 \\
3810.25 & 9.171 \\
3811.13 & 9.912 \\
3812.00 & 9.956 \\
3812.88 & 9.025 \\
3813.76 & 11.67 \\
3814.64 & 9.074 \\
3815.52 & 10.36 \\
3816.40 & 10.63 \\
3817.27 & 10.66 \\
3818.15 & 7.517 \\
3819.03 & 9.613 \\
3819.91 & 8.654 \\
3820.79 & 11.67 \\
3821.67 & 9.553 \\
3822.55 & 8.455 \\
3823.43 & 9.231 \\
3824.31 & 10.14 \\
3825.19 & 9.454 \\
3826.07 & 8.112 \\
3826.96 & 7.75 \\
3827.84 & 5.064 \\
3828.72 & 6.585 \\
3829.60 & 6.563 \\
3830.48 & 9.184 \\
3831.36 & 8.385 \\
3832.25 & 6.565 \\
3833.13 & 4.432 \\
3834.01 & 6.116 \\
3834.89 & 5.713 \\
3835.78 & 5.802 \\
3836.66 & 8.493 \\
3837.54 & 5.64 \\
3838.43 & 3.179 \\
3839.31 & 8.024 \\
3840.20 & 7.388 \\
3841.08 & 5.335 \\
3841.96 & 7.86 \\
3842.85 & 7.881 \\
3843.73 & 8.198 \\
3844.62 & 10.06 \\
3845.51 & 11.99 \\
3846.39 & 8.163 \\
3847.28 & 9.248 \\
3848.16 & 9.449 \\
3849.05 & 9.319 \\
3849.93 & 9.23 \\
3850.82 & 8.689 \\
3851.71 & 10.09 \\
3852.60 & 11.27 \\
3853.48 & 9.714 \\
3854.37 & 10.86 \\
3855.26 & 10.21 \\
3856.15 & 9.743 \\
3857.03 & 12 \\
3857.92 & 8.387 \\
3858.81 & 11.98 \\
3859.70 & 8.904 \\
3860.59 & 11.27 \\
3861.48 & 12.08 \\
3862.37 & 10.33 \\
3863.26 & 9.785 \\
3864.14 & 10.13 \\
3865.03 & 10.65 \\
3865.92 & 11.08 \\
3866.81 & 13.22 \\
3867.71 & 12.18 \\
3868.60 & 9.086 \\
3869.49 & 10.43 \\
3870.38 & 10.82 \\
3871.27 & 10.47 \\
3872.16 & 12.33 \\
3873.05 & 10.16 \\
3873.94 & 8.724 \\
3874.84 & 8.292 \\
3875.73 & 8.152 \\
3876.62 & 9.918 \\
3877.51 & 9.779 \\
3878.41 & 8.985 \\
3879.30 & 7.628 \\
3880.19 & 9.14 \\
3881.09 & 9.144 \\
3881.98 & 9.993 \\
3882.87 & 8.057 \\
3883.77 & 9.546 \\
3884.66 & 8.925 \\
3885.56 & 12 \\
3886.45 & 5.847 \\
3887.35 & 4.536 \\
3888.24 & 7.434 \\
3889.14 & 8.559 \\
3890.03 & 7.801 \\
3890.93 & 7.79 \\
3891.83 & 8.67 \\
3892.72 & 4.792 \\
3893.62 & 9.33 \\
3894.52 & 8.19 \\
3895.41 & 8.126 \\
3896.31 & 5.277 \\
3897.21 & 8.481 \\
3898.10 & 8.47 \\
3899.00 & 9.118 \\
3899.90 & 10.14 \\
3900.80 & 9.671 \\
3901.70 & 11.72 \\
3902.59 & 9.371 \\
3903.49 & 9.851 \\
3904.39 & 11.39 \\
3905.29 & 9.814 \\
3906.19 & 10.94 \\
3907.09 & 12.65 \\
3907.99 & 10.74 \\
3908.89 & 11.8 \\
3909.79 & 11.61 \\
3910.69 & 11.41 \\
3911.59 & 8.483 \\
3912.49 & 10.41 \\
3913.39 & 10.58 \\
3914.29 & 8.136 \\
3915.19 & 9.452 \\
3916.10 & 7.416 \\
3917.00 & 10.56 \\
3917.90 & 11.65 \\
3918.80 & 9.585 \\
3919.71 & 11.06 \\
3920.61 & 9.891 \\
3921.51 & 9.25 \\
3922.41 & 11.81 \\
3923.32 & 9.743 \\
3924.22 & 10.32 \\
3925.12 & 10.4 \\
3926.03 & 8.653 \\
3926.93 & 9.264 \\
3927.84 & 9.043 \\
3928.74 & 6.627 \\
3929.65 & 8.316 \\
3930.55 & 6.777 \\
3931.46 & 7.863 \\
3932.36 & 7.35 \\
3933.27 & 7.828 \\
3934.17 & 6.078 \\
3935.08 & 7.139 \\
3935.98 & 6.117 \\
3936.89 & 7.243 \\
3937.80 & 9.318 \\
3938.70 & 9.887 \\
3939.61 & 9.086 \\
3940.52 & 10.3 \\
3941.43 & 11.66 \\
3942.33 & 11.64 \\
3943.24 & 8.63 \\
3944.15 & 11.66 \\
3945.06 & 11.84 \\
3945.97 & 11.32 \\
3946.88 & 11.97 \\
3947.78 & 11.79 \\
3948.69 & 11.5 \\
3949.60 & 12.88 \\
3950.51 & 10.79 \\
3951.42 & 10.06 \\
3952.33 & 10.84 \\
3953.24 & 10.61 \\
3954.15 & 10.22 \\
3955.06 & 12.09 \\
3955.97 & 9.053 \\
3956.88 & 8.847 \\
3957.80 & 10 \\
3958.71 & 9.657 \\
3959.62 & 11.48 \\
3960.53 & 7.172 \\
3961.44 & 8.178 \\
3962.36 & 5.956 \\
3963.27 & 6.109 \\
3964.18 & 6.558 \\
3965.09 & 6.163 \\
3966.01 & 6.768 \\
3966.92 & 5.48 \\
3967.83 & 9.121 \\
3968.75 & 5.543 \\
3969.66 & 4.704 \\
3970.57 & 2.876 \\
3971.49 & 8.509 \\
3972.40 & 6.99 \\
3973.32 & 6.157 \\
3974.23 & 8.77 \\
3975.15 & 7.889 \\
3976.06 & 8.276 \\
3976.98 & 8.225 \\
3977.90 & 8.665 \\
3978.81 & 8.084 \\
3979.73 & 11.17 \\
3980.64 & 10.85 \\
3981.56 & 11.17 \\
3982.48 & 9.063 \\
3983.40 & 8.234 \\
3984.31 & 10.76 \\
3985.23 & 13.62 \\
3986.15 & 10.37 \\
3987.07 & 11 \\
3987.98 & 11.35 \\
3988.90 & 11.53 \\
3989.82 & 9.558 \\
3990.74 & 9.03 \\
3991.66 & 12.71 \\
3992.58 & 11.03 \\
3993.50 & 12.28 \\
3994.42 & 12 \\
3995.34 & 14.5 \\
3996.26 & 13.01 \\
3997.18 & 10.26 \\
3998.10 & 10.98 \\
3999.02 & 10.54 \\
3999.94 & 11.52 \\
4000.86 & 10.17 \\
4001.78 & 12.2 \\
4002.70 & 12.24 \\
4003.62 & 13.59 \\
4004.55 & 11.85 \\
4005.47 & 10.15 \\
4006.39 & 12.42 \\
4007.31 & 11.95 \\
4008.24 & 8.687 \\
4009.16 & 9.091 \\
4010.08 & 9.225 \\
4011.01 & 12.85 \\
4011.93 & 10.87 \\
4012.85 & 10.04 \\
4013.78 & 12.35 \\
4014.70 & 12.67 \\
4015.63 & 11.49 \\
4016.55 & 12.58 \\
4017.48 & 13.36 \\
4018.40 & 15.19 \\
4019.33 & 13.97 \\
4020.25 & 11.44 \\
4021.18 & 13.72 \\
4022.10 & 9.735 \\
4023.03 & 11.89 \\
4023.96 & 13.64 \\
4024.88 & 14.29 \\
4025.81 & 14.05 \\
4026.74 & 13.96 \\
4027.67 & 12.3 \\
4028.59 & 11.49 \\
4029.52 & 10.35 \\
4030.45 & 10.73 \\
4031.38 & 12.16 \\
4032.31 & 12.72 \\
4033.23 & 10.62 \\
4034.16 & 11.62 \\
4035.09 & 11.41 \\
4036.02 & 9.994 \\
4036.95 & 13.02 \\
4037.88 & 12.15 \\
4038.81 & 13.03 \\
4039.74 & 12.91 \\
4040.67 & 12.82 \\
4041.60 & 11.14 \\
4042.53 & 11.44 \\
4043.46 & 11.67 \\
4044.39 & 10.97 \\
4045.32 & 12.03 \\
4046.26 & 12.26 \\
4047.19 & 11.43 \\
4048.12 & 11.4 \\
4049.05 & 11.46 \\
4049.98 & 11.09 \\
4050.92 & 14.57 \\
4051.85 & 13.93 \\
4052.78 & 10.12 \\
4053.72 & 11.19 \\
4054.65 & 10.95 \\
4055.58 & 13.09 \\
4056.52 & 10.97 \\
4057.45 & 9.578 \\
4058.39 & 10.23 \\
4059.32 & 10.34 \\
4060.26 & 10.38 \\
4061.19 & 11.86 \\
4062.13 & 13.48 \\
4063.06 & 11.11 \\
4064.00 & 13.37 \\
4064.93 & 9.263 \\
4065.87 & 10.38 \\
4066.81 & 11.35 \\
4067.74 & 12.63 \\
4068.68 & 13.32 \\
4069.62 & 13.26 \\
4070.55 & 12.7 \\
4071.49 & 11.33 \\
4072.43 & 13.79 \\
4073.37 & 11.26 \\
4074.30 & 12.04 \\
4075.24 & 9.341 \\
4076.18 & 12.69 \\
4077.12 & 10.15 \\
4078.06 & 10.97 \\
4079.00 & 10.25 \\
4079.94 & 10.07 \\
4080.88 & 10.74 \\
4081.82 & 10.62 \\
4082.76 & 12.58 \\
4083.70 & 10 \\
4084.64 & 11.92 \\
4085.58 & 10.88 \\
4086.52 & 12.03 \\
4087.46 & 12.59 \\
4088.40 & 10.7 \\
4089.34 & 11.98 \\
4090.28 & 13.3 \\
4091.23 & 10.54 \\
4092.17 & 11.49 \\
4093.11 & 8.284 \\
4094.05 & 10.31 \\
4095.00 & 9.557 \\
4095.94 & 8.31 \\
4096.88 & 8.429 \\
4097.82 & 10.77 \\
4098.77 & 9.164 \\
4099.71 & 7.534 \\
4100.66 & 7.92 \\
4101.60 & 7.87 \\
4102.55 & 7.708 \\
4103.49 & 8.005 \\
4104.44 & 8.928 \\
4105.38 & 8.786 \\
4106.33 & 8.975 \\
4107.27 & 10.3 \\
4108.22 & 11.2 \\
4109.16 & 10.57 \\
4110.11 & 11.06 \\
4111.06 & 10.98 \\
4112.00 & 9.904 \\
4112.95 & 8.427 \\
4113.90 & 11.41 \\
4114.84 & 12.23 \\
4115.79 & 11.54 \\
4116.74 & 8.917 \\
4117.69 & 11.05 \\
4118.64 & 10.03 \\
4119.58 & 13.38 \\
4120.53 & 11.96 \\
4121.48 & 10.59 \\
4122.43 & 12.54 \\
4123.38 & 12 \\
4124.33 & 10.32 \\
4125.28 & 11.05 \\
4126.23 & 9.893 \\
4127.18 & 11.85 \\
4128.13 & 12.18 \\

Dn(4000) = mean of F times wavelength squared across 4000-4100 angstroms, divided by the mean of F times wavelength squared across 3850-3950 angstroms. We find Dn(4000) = 1.3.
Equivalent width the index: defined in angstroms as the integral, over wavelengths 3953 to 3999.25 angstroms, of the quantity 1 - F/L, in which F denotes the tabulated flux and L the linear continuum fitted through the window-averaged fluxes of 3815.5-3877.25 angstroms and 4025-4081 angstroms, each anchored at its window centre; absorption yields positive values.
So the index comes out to 6.37 angstroms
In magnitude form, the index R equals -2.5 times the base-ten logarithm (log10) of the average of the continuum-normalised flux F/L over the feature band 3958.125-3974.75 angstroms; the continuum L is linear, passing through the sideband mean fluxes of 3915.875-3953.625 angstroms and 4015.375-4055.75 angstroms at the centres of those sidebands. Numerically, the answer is 0.43 mag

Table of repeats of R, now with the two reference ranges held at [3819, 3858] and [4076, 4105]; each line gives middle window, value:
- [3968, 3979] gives 0.30 mag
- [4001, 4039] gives -0.23 mag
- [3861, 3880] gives -0.18 mag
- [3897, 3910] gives -0.18 mag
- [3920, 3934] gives 0.02 mag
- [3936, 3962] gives -0.12 mag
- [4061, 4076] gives -0.19 mag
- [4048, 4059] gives -0.17 mag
